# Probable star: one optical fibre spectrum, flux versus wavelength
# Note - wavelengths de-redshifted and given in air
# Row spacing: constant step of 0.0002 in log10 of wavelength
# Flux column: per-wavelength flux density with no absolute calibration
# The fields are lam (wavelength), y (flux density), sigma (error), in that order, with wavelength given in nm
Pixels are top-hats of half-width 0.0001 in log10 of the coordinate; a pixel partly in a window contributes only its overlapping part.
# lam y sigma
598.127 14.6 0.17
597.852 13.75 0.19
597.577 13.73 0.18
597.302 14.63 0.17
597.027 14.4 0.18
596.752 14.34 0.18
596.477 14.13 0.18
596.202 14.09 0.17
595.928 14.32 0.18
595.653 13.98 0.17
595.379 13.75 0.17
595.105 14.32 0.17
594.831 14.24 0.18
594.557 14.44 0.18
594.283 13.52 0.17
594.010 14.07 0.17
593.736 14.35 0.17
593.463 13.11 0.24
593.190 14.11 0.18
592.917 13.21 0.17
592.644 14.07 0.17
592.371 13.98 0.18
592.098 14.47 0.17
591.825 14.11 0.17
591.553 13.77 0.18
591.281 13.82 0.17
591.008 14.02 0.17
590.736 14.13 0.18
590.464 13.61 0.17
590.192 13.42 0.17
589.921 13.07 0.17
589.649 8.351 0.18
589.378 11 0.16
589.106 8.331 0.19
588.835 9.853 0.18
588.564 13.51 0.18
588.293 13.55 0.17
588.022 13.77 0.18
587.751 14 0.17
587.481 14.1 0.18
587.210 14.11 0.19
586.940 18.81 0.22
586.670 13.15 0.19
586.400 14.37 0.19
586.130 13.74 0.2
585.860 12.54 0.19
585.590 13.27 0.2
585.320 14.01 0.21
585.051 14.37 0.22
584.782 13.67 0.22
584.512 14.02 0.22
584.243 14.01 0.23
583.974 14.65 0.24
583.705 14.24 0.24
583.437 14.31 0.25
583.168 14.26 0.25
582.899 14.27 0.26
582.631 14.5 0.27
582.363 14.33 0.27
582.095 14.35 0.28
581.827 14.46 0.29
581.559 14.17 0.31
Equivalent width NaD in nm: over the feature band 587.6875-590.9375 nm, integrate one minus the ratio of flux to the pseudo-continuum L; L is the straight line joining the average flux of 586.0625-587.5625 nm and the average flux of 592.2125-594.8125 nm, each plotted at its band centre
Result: 0.50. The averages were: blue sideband 14.8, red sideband 13.9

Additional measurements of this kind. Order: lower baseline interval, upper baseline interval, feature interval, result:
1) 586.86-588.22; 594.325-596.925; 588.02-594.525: 0.63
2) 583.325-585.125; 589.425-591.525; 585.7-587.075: -0.08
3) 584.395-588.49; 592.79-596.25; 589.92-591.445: 0.03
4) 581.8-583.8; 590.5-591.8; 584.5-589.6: 0.31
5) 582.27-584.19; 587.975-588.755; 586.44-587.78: -0.13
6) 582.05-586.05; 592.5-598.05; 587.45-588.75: 0.04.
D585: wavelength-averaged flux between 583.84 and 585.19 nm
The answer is 14.1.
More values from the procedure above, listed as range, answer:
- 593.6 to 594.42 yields 14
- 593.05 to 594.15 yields 13.9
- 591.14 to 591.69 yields 13.8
